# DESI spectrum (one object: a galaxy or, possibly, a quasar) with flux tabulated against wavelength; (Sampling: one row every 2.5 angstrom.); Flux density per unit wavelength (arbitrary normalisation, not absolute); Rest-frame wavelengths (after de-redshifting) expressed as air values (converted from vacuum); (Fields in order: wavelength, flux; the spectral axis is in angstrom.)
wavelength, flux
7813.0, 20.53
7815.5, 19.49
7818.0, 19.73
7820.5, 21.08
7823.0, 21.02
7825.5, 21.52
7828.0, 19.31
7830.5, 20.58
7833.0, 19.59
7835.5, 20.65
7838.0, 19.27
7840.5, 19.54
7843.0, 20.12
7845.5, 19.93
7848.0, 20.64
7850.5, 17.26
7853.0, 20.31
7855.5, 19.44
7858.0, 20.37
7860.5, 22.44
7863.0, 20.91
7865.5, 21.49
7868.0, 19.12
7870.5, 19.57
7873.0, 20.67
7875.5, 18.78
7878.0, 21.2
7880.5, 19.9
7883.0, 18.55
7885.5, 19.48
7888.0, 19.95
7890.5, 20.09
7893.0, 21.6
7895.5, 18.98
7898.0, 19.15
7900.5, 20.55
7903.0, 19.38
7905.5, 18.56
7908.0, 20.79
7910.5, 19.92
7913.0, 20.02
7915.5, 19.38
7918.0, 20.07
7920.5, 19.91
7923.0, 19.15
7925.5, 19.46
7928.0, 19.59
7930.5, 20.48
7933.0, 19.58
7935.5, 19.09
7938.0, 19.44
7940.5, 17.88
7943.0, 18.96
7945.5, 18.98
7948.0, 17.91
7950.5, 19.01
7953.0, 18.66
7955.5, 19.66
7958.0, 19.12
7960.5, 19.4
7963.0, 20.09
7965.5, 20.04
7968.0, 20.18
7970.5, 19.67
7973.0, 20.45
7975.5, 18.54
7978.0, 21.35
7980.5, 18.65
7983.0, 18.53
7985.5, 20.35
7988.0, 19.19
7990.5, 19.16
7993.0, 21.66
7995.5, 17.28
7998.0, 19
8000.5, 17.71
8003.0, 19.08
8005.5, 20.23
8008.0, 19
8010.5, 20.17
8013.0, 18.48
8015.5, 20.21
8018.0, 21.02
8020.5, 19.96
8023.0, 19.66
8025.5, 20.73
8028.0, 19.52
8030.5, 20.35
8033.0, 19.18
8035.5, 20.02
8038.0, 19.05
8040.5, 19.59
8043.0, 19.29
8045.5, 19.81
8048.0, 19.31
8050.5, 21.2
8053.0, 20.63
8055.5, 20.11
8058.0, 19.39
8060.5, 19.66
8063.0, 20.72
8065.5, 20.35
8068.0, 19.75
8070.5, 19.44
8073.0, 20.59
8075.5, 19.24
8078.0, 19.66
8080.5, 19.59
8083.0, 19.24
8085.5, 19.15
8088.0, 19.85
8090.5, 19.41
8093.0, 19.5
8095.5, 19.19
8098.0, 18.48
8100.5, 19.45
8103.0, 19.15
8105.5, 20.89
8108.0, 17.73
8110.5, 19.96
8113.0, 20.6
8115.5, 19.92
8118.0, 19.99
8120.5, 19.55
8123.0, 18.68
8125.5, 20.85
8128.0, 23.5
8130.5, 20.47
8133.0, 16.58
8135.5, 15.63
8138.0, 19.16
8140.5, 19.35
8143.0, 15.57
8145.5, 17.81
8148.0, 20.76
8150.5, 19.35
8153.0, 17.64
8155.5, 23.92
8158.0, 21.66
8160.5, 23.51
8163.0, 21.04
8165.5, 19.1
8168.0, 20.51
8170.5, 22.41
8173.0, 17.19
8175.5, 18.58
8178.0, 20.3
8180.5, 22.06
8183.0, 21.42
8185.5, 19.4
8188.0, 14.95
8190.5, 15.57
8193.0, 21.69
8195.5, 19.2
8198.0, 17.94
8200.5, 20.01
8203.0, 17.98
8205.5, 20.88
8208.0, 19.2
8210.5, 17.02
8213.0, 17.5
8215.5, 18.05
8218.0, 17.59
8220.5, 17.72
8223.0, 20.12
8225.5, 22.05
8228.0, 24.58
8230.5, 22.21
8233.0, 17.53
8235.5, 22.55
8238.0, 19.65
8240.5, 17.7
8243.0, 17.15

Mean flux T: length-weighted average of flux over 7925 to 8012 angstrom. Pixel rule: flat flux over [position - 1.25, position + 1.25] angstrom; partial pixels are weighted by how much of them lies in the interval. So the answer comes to 19.4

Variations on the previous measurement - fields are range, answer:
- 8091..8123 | 19.5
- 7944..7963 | 19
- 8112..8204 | 19.6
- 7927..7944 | 19.3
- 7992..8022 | 19.5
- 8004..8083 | 19.9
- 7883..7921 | 19.8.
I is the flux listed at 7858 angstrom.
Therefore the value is 20.37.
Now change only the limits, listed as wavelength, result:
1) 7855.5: 19.44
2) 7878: 21.2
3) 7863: 20.91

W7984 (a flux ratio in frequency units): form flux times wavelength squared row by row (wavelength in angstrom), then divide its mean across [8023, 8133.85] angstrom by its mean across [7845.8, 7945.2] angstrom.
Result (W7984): 1.05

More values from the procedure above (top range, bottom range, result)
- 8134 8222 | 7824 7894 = 1.03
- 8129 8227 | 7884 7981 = 1.05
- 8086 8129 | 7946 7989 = 1.05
